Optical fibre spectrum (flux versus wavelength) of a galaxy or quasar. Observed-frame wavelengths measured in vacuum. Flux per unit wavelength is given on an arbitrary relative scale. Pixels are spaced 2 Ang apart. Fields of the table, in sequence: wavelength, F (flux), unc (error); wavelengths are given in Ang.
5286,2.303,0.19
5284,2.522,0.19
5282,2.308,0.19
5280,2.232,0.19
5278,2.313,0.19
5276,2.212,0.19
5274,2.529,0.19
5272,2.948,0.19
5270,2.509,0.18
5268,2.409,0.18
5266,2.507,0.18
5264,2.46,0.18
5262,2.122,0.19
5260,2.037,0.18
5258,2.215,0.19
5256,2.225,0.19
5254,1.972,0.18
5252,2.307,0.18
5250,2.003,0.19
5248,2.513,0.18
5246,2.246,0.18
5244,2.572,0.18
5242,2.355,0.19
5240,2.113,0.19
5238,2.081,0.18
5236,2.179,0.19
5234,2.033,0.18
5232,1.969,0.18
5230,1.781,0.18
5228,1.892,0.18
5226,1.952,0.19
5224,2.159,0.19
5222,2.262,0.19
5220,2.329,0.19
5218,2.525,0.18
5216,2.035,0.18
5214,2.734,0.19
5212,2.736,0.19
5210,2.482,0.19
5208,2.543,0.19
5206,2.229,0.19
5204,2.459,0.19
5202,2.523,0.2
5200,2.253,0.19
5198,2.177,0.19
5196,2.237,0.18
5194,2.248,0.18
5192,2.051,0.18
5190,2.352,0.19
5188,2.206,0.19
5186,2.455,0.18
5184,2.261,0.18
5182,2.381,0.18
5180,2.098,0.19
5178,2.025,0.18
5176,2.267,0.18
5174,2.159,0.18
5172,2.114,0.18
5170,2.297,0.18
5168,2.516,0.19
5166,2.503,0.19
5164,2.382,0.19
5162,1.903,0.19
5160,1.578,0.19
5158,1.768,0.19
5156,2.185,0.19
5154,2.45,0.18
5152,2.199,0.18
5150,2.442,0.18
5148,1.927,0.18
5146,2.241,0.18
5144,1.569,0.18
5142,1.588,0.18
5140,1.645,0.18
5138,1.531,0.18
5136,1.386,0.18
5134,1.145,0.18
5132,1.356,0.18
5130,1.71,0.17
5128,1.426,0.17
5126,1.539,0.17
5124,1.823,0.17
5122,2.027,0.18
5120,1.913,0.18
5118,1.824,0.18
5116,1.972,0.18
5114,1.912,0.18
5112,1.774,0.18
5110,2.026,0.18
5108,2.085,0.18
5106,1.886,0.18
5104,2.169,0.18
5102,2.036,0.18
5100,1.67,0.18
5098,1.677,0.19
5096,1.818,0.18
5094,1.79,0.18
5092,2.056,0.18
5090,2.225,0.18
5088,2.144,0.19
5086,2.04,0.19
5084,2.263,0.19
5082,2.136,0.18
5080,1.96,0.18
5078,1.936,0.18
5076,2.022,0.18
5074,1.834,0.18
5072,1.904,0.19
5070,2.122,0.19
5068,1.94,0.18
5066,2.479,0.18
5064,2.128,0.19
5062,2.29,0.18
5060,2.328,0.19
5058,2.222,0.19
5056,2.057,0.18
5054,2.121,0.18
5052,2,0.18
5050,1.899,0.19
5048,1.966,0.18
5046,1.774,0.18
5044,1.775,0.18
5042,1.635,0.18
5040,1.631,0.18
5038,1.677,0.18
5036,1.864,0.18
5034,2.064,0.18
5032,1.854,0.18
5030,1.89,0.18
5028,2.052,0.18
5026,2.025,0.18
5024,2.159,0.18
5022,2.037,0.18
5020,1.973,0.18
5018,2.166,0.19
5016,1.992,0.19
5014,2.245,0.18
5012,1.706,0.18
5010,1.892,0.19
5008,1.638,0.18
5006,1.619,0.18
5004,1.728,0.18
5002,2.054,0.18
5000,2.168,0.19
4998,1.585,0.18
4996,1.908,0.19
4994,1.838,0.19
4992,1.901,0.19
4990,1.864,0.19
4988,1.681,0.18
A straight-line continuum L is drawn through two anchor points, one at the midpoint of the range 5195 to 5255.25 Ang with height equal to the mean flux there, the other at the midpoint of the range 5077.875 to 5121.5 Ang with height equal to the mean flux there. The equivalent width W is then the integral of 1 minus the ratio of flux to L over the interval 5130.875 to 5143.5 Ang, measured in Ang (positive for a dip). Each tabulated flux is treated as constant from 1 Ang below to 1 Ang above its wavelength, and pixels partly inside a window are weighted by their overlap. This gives 3.7 Ang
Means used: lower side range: 1.97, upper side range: 2.25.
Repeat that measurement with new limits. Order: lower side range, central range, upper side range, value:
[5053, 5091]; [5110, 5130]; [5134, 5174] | 2.31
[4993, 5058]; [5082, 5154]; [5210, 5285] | 6.92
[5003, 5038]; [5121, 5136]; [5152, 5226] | 4.08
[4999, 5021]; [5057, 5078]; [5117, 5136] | -4.00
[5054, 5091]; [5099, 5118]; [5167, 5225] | 2.02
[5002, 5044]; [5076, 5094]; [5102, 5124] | -1.28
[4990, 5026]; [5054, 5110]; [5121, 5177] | -3.73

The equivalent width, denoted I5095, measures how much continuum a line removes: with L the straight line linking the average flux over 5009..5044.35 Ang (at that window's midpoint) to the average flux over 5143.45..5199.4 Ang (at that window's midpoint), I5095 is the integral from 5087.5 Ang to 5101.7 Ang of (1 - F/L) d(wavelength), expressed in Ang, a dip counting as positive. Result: 1.0 Ang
